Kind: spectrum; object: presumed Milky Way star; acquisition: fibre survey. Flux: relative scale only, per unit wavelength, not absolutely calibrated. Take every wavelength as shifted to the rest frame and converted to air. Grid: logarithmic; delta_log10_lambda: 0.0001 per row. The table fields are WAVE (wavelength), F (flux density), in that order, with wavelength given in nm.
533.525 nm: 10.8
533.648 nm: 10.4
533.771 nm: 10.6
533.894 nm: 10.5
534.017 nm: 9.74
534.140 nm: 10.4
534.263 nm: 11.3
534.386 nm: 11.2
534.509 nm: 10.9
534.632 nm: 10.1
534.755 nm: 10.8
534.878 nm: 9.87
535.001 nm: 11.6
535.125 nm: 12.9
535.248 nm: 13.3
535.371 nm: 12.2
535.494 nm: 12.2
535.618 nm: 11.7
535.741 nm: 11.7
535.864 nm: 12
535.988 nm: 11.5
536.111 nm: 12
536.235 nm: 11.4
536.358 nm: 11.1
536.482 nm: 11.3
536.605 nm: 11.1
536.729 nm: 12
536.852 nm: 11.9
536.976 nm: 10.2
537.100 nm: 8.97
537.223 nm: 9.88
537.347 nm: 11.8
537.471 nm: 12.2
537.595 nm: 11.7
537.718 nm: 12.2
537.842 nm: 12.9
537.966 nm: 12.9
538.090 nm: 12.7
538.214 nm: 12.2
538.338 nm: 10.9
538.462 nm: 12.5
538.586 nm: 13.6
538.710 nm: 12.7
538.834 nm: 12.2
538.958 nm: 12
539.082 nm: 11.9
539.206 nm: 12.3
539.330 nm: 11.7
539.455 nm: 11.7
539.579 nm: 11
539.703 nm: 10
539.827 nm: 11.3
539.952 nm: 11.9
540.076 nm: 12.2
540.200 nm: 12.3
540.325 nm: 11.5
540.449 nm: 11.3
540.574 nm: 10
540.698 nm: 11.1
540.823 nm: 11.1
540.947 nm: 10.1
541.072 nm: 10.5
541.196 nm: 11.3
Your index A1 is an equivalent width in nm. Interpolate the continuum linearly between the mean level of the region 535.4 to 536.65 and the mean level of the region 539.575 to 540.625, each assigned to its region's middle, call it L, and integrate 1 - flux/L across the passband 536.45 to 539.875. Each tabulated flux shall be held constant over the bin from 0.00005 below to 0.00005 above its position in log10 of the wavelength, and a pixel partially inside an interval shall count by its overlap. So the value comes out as -0.08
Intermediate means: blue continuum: 11.6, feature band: 11.7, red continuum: 11.3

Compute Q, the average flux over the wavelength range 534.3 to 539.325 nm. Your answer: 11.7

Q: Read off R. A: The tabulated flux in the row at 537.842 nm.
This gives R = 12.9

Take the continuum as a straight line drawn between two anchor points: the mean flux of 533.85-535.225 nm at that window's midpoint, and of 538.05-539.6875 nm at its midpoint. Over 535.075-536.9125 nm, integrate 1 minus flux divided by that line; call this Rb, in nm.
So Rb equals -0.10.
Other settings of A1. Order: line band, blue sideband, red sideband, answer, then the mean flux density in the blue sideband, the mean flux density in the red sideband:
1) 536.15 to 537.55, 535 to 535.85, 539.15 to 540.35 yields 0.11 nm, 12.3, 11.6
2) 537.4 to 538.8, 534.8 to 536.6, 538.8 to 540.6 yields -0.09 nm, 11.7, 11.6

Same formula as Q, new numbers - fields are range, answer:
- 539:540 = 11.5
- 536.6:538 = 11.5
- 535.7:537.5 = 11.2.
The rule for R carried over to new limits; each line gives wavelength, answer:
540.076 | 12.2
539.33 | 11.7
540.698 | 11.1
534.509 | 10.9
